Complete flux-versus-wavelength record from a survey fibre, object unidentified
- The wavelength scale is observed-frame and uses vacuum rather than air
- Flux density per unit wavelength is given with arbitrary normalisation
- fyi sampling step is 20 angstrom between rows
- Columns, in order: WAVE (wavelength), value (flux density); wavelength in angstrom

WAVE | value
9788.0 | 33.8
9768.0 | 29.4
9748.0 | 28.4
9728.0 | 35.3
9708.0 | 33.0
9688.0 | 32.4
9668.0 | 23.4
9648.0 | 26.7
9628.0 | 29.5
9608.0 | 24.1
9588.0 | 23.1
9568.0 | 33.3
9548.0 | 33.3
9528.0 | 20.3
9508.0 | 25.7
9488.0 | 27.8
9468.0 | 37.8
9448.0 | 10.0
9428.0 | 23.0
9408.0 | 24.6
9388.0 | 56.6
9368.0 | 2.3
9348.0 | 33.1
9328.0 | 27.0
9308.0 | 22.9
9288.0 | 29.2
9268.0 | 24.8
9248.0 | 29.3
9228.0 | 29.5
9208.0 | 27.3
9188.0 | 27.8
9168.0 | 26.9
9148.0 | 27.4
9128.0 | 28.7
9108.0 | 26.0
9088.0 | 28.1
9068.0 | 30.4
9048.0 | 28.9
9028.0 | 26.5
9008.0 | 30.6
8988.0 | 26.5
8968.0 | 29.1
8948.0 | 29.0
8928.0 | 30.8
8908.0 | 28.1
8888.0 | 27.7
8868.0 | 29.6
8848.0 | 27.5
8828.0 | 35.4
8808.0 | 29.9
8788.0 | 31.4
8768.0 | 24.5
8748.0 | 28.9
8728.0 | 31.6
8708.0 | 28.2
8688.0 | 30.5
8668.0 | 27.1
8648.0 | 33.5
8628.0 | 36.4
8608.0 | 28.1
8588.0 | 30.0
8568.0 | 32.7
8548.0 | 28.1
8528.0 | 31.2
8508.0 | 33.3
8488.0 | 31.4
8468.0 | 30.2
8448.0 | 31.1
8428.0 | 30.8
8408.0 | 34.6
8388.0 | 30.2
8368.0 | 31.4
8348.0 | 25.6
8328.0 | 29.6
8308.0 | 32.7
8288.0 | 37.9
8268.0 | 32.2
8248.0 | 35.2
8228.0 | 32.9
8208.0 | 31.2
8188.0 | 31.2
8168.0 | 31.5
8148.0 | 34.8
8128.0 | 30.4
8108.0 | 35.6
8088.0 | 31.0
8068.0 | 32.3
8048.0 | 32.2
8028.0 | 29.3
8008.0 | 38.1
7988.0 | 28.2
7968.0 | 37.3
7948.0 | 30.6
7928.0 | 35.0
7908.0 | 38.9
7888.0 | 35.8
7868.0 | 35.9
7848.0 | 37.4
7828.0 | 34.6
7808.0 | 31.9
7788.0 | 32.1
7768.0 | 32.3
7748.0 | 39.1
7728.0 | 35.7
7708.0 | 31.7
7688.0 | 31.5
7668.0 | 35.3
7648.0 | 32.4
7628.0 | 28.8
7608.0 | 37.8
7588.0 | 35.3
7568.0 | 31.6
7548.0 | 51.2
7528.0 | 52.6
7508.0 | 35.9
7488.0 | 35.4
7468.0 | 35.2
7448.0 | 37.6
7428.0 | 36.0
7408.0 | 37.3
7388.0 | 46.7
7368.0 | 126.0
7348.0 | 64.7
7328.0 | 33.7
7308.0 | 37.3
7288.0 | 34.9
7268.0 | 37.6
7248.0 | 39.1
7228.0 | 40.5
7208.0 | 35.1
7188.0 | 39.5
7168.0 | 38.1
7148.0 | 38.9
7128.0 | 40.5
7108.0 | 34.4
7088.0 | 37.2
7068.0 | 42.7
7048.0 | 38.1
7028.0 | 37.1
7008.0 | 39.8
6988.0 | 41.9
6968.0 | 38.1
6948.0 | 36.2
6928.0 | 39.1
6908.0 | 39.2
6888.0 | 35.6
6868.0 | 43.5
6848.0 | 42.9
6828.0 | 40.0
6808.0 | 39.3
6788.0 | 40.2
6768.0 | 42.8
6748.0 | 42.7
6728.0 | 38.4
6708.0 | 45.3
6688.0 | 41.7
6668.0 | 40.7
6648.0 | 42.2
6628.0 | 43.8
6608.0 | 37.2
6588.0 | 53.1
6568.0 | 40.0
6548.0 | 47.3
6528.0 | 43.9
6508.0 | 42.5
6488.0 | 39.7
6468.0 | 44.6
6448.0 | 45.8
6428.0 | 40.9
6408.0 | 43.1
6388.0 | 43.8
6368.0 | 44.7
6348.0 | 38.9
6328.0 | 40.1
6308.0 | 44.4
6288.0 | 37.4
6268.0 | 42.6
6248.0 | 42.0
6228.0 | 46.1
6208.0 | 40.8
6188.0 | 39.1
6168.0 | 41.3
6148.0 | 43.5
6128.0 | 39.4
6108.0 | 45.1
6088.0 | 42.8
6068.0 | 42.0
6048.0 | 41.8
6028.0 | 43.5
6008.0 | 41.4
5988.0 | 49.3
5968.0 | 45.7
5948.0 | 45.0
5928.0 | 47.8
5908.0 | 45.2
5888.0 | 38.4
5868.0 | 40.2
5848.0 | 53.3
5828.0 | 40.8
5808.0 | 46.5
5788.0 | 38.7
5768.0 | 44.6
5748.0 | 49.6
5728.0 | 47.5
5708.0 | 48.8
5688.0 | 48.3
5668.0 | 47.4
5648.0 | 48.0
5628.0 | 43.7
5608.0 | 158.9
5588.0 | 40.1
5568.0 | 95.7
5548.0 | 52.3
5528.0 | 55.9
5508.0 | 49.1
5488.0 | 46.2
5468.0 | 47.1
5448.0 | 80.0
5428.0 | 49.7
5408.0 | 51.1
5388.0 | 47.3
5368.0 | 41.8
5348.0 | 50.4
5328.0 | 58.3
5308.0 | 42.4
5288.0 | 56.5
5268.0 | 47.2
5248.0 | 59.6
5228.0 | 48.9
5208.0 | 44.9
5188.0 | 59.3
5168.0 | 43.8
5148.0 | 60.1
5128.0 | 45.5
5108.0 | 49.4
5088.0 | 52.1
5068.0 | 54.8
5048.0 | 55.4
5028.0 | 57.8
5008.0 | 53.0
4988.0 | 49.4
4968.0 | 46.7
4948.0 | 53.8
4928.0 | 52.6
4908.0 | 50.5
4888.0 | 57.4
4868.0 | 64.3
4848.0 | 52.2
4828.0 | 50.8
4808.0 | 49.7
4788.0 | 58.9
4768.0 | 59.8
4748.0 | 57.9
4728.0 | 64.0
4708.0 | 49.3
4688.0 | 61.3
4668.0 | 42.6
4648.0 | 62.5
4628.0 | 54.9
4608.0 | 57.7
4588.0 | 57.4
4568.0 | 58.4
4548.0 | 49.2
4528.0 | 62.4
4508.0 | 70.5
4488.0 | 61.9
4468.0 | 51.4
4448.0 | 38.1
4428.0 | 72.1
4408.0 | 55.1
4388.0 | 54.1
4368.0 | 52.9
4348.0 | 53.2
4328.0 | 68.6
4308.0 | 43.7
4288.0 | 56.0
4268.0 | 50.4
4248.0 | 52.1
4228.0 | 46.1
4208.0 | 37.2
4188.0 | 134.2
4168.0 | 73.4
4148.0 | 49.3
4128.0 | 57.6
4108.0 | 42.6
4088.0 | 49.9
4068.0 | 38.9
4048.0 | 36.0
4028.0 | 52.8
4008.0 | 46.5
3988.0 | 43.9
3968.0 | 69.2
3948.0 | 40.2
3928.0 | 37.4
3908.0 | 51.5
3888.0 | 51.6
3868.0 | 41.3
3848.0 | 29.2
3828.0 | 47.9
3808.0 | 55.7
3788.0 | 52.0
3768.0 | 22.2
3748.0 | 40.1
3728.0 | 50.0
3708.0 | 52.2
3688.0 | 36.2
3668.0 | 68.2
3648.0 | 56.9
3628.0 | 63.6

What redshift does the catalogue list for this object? 0.12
